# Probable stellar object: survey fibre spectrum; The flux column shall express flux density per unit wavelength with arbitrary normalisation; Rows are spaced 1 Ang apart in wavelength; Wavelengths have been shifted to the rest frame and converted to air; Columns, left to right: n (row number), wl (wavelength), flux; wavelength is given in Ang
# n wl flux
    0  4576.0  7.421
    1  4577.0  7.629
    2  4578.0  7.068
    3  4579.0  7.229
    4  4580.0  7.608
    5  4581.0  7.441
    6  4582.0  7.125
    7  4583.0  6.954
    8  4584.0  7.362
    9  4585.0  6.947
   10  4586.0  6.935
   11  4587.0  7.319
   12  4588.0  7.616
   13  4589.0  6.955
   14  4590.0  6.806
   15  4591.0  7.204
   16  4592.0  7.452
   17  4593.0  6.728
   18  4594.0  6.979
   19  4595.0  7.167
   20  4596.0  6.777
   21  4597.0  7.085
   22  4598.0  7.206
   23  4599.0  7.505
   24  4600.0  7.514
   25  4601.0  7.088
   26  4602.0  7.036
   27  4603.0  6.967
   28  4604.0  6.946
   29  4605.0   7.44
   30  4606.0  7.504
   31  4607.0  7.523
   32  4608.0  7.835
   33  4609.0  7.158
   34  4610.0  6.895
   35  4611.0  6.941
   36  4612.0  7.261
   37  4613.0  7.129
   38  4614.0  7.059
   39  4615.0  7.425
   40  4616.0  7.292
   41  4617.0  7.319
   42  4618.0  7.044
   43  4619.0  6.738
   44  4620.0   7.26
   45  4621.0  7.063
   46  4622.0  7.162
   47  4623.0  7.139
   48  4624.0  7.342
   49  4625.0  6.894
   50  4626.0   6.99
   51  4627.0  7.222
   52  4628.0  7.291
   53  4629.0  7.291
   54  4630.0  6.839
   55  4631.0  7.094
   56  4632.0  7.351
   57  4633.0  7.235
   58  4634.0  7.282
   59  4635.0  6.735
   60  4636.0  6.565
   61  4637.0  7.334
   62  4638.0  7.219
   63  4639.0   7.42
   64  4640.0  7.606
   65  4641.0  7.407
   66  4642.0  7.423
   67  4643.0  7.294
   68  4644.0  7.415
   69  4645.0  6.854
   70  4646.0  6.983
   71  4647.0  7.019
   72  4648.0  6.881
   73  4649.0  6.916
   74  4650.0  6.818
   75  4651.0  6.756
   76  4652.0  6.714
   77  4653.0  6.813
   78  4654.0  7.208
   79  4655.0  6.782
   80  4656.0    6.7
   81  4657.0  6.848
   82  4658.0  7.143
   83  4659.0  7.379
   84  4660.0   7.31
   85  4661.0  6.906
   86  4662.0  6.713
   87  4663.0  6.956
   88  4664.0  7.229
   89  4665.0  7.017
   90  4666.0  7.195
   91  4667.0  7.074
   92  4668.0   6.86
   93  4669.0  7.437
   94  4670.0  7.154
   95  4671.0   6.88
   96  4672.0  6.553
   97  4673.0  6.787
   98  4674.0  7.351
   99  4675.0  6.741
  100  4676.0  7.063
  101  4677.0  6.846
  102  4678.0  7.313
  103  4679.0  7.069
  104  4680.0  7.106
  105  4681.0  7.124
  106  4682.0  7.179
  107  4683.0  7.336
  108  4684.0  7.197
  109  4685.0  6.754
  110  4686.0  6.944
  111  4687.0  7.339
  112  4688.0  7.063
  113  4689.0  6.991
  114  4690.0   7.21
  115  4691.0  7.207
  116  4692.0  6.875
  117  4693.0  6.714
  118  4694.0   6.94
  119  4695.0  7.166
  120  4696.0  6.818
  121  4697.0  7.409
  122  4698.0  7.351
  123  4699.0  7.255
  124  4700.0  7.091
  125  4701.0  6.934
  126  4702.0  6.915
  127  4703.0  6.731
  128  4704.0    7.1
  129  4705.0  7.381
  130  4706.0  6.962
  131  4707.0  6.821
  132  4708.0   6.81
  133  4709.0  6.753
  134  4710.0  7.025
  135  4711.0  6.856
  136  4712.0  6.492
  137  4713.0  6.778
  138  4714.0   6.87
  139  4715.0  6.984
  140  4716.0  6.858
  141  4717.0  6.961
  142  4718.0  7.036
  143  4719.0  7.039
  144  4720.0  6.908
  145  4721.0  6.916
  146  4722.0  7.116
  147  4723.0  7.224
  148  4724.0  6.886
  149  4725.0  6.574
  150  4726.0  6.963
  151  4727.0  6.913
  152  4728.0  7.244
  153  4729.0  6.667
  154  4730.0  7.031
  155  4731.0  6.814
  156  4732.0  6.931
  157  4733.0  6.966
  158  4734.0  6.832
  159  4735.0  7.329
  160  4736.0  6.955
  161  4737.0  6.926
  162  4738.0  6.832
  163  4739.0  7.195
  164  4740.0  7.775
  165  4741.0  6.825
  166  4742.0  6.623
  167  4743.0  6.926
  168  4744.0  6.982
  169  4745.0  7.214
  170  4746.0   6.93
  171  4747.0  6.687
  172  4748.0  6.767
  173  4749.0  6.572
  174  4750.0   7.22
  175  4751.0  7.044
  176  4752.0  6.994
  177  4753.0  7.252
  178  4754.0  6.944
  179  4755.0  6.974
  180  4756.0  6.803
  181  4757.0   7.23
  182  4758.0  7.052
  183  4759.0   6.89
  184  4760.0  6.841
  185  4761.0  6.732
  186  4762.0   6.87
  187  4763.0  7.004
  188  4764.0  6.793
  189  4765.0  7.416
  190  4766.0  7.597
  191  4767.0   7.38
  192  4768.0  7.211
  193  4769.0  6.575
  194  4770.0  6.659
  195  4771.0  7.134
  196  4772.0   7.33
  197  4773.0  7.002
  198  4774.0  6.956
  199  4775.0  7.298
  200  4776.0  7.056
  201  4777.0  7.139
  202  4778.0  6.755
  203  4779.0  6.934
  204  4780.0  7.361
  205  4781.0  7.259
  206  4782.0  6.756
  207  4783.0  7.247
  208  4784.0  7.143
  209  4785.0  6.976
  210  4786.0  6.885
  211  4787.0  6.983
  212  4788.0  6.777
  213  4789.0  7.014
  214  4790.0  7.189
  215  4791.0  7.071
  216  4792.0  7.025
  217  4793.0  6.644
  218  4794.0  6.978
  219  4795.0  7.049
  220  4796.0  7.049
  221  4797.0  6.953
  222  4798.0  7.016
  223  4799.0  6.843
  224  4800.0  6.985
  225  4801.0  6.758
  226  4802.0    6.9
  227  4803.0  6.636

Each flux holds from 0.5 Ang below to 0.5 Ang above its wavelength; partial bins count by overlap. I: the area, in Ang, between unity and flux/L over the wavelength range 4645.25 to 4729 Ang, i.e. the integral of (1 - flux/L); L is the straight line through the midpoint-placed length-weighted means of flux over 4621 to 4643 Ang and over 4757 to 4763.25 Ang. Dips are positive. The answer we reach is 0.9 Ang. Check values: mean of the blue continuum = 7.18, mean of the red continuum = 6.92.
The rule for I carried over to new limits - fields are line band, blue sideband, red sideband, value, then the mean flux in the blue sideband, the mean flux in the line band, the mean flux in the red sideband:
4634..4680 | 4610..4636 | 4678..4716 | 0.2 Ang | 7.12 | 7.04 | 7.02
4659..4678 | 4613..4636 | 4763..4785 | 0.3 Ang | 7.13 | 7.02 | 7.09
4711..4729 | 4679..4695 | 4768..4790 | 0.3 Ang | 7.07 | 6.92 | 7.02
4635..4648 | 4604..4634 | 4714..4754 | -0.1 Ang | 7.2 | 7.18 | 6.97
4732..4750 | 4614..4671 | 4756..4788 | 0.2 Ang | 7.09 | 6.97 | 7.04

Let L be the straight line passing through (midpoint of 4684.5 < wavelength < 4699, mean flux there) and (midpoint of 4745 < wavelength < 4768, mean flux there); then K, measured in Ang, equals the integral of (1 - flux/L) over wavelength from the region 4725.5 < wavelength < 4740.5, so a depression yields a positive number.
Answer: 0.01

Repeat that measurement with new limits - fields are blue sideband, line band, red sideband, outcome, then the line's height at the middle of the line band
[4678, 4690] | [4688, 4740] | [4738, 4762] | 0.5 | 7.05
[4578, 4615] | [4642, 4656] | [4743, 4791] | 0.3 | 7.14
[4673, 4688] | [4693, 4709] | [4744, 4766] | 0.1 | 7.06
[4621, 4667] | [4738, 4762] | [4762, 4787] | 0.3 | 7.07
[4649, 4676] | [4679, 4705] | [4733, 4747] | -0.3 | 6.99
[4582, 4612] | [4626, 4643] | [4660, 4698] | -0.2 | 7.11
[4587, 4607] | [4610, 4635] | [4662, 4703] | 0.0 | 7.13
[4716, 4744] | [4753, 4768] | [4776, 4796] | -0.1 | 7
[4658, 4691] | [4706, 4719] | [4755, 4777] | 0.4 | 7.06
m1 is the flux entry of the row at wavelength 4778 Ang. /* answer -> 6.755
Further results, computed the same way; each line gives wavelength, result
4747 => 6.687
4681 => 7.124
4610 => 6.895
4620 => 7.26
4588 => 7.616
